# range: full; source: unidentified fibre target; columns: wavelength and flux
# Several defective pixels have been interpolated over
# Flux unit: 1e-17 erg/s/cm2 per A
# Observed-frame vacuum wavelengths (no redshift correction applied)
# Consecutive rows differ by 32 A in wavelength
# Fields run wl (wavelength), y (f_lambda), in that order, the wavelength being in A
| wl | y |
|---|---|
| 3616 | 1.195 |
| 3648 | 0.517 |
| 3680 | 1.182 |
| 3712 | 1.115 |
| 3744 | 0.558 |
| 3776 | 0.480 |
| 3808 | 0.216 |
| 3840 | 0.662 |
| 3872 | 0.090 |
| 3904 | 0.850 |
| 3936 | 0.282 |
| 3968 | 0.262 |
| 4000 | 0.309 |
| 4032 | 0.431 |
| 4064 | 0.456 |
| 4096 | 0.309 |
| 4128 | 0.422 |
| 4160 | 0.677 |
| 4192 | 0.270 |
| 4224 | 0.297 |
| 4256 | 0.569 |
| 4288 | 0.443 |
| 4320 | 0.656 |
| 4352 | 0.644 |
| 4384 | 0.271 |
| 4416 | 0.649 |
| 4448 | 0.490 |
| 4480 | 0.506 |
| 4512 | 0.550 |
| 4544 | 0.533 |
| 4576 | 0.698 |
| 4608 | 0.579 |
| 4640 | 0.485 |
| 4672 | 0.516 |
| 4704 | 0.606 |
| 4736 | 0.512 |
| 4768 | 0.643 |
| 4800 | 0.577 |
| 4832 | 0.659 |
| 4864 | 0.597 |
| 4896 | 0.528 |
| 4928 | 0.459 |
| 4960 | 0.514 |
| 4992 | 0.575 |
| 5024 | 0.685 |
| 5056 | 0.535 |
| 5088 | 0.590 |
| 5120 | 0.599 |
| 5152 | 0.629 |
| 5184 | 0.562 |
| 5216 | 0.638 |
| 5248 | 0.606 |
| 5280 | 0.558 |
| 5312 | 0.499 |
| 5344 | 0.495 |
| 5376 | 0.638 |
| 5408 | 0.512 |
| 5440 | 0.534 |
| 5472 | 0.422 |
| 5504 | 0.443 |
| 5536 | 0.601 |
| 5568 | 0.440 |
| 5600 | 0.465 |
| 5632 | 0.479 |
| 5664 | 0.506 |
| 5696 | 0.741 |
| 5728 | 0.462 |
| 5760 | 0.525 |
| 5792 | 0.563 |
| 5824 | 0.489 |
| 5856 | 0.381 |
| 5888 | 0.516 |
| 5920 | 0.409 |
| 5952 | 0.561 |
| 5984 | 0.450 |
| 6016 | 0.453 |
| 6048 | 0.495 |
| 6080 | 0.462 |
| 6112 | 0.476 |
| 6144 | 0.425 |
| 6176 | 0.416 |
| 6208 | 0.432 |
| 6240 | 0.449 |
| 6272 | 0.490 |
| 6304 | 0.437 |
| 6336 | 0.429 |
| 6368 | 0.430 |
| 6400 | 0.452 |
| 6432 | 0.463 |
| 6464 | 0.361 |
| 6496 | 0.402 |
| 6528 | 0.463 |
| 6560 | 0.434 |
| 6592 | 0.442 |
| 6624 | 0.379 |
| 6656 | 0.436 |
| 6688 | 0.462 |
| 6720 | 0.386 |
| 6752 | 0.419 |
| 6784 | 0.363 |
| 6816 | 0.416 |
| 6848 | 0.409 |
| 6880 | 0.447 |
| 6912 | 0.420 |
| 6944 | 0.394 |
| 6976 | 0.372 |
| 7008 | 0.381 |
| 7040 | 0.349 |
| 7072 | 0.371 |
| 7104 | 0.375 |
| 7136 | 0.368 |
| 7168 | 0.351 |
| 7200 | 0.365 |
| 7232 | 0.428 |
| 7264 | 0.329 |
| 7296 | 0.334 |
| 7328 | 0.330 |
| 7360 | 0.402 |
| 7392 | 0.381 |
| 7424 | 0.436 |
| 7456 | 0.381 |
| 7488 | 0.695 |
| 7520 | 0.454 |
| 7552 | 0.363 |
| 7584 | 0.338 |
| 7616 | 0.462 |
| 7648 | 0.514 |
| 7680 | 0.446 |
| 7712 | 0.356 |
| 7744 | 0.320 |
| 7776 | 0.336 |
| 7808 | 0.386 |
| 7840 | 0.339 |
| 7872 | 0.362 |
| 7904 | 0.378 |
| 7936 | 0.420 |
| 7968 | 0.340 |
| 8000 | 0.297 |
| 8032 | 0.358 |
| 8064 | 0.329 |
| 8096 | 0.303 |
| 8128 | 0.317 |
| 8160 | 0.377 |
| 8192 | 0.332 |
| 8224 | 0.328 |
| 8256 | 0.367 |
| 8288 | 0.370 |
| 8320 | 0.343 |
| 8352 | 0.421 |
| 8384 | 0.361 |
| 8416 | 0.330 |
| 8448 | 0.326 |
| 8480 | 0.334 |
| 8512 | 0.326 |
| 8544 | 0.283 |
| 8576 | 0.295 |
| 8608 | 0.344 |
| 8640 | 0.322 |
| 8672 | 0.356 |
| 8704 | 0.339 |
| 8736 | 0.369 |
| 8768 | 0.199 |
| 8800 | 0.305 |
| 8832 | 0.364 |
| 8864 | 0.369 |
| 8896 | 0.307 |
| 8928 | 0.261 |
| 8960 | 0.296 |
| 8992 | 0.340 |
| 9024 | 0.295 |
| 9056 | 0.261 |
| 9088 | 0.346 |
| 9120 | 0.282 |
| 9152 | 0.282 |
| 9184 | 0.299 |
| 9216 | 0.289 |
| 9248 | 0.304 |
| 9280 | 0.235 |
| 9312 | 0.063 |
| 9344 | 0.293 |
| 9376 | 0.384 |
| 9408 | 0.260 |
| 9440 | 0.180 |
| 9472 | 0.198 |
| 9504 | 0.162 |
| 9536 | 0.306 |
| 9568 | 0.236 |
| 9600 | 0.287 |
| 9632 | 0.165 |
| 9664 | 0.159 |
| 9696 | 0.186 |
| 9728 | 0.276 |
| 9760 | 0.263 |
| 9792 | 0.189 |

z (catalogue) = 0.140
